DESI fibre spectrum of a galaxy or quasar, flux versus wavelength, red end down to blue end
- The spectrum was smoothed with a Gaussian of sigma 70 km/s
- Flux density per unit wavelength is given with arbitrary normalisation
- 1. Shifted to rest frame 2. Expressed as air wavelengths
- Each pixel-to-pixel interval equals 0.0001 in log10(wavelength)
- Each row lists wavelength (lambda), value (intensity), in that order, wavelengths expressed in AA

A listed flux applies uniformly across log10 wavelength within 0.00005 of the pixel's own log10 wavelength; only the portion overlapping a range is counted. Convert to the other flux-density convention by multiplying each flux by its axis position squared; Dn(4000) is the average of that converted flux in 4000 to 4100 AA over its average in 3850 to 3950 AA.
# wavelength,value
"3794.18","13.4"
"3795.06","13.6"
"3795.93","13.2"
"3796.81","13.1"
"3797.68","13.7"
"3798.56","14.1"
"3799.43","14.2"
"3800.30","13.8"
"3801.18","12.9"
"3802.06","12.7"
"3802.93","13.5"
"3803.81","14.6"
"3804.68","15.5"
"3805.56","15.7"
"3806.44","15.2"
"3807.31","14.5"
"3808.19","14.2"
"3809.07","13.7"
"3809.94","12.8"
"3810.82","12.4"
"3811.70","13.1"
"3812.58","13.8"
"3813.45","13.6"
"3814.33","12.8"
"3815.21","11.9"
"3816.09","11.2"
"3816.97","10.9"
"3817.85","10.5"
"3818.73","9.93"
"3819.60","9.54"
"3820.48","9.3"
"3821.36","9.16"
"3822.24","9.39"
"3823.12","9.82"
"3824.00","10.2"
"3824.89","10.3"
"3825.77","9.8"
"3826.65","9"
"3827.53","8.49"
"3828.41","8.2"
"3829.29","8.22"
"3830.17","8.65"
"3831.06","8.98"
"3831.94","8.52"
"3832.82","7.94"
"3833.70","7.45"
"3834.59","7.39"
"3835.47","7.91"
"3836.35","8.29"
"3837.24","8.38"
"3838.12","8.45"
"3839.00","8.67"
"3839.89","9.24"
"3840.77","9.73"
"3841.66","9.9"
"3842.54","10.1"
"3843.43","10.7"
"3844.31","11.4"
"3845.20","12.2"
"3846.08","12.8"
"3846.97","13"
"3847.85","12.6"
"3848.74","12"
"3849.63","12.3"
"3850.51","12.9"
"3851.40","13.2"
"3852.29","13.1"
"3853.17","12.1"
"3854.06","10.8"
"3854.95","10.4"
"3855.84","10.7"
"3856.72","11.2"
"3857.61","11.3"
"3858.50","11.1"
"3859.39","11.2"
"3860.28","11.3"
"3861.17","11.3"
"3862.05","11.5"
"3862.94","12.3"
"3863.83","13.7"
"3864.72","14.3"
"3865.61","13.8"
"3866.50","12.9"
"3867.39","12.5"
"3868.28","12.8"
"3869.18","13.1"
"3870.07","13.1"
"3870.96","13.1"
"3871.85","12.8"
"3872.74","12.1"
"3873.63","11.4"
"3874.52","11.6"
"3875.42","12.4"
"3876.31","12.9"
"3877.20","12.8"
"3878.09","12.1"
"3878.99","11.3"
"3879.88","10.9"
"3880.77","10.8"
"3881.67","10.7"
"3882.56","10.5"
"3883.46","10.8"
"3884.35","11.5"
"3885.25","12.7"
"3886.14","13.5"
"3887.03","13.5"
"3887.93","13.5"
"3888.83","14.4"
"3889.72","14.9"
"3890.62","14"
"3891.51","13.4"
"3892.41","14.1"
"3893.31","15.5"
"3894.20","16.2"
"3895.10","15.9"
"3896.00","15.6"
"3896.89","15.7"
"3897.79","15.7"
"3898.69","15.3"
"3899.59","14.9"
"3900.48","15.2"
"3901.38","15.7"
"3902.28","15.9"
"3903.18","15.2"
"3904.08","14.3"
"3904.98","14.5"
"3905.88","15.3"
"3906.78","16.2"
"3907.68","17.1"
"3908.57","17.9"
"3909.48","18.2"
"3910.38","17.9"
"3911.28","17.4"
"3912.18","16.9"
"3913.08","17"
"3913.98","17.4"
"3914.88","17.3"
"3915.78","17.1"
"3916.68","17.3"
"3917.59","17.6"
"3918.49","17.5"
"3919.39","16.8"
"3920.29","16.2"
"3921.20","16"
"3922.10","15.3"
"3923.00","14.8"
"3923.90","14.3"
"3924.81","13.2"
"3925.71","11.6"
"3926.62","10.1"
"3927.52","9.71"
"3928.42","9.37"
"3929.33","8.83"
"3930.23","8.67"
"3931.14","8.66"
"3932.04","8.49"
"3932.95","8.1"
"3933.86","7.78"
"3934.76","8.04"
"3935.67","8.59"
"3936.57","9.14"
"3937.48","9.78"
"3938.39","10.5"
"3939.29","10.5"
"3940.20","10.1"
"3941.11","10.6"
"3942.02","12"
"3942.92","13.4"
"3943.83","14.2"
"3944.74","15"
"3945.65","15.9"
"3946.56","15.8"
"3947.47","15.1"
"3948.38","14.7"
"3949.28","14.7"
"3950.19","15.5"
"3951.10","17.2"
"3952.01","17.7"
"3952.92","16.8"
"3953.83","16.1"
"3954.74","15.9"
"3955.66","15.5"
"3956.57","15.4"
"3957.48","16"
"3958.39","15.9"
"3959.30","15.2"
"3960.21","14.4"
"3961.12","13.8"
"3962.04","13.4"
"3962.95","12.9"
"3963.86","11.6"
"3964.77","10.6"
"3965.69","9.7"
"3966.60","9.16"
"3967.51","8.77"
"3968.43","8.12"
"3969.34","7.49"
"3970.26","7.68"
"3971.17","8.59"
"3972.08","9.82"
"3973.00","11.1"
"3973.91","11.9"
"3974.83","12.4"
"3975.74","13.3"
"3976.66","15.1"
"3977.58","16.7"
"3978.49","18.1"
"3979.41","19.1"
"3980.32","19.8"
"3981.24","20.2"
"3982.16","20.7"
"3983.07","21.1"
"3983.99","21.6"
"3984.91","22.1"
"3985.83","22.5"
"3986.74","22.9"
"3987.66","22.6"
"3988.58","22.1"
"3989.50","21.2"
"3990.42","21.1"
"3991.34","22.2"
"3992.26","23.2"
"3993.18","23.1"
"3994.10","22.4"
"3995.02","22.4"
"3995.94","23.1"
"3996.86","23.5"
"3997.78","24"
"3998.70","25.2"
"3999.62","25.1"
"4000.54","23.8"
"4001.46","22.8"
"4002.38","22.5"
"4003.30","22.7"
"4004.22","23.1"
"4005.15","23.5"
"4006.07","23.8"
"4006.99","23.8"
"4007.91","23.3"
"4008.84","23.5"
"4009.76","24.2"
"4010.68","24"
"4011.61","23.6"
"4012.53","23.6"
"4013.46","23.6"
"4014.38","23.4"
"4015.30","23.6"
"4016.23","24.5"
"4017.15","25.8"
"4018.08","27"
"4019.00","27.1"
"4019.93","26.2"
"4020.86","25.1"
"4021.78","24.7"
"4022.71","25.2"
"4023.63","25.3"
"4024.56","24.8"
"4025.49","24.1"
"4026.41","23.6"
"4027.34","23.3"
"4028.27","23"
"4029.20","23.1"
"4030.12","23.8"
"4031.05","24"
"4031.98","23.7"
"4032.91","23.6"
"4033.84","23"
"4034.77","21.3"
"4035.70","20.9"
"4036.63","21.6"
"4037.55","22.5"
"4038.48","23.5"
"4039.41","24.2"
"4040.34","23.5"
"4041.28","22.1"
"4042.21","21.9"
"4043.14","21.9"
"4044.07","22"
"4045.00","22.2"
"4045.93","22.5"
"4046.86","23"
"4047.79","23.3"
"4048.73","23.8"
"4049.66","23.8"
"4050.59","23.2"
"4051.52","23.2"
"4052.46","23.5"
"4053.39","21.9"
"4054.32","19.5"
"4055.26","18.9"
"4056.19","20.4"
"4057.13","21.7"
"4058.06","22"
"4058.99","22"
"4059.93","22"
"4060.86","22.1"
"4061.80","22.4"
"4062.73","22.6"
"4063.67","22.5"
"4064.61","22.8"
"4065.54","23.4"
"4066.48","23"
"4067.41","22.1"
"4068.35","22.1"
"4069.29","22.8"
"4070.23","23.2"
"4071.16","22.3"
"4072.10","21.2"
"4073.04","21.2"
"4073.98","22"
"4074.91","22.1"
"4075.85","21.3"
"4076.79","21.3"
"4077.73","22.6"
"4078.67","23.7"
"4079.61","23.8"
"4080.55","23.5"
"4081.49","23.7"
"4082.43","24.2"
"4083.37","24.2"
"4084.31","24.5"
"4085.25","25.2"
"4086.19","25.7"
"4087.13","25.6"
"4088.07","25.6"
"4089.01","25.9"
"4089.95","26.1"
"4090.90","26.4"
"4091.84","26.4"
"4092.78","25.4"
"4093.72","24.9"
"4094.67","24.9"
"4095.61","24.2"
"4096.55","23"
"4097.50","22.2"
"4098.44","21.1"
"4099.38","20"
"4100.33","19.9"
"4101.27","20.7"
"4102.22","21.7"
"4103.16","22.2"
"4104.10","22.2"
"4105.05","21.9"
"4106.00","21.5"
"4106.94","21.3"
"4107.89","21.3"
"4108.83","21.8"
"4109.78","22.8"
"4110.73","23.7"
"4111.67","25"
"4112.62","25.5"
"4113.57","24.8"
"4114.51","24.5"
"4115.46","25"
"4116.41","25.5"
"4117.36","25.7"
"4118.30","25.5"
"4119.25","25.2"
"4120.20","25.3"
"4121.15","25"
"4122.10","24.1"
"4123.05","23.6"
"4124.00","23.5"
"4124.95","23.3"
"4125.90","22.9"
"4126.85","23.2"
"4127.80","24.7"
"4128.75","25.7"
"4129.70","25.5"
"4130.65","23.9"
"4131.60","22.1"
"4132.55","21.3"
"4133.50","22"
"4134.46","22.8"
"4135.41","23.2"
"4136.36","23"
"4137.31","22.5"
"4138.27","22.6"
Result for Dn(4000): 1.89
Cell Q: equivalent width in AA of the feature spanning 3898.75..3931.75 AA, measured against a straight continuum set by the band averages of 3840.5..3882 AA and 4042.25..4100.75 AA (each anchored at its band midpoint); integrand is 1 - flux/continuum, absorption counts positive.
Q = -0.4 AA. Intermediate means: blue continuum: 12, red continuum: 23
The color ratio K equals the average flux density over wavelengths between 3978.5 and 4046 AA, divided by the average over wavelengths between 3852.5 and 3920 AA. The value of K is 1.66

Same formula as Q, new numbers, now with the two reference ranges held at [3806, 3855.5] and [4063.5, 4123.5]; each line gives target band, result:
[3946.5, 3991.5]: 4.9 AA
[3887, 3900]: -1.0 AA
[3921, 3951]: 7.7 AA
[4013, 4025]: -3.2 AA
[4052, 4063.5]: 0.1 AA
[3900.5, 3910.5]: -1.2 AA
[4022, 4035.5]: -2.2 AA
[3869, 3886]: 1.4 AA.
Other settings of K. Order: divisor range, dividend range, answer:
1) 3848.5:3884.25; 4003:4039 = 1.98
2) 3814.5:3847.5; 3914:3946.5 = 1.29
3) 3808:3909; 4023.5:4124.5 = 1.92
